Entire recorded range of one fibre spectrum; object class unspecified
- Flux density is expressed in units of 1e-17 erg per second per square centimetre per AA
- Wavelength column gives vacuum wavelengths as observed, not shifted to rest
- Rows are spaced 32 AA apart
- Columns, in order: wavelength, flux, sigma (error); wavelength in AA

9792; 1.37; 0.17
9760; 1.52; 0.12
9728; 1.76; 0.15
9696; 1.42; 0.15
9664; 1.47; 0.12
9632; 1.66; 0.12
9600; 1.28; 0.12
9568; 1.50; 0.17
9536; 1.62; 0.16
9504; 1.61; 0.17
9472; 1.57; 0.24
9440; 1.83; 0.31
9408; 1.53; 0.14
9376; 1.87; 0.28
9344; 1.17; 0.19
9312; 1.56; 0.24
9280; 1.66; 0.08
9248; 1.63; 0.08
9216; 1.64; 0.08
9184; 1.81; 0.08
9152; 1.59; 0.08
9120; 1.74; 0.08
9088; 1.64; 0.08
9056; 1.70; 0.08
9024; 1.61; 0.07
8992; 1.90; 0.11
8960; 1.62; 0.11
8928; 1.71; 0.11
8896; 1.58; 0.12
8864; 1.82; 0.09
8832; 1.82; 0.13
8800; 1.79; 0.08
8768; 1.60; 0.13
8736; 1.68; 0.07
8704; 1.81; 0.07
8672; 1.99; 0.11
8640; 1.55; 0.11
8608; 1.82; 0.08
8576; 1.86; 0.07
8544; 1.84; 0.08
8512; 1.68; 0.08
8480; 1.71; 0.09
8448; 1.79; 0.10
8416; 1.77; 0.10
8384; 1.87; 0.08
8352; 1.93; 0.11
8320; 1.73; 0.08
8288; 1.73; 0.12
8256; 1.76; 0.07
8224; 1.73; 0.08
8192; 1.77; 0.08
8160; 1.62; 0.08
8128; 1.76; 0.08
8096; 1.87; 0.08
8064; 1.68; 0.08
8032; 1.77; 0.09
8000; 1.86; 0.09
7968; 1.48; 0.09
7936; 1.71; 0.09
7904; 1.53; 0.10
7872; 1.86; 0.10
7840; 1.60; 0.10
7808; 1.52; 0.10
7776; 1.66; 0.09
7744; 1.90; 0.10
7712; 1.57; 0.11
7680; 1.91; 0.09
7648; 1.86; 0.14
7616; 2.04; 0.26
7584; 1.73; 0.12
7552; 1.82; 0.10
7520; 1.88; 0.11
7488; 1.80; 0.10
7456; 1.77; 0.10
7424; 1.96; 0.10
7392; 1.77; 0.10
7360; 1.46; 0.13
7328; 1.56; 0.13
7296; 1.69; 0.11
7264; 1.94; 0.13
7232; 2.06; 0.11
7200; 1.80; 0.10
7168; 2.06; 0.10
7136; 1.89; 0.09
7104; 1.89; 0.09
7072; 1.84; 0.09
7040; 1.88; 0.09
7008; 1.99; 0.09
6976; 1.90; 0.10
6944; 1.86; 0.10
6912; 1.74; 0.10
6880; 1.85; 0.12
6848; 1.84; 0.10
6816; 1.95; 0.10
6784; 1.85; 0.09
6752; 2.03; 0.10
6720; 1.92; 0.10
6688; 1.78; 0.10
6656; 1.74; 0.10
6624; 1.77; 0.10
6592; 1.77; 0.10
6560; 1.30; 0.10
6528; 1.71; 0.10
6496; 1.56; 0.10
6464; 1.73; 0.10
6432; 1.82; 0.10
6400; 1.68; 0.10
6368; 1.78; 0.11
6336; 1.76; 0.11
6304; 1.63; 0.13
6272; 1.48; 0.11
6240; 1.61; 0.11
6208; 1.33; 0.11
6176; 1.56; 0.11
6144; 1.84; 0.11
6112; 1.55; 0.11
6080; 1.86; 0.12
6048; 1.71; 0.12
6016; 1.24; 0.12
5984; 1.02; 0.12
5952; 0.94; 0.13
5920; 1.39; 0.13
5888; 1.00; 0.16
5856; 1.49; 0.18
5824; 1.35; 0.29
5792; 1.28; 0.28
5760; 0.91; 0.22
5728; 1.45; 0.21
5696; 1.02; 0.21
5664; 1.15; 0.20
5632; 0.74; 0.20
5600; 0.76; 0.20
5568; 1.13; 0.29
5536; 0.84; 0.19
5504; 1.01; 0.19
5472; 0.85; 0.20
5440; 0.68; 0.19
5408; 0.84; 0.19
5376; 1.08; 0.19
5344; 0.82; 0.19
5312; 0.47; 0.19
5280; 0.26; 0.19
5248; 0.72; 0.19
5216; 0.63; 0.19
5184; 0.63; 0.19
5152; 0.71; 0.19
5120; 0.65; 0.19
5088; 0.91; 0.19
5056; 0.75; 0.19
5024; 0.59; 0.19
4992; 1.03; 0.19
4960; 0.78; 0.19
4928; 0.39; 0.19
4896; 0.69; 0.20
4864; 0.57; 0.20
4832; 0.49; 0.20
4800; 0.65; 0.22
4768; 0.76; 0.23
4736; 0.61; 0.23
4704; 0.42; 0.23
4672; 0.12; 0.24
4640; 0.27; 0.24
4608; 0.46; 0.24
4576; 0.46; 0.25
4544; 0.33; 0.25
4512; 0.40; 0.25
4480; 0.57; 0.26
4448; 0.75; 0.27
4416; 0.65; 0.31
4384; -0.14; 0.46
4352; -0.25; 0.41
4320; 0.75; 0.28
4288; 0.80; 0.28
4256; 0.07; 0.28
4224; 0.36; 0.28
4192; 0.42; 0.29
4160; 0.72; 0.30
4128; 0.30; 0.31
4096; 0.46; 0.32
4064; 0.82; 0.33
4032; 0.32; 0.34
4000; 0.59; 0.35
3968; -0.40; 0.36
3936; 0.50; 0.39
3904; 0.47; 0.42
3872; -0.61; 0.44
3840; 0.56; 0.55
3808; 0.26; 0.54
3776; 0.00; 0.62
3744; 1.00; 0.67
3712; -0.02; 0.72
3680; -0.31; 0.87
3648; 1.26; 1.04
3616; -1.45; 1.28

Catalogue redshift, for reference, 0.51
